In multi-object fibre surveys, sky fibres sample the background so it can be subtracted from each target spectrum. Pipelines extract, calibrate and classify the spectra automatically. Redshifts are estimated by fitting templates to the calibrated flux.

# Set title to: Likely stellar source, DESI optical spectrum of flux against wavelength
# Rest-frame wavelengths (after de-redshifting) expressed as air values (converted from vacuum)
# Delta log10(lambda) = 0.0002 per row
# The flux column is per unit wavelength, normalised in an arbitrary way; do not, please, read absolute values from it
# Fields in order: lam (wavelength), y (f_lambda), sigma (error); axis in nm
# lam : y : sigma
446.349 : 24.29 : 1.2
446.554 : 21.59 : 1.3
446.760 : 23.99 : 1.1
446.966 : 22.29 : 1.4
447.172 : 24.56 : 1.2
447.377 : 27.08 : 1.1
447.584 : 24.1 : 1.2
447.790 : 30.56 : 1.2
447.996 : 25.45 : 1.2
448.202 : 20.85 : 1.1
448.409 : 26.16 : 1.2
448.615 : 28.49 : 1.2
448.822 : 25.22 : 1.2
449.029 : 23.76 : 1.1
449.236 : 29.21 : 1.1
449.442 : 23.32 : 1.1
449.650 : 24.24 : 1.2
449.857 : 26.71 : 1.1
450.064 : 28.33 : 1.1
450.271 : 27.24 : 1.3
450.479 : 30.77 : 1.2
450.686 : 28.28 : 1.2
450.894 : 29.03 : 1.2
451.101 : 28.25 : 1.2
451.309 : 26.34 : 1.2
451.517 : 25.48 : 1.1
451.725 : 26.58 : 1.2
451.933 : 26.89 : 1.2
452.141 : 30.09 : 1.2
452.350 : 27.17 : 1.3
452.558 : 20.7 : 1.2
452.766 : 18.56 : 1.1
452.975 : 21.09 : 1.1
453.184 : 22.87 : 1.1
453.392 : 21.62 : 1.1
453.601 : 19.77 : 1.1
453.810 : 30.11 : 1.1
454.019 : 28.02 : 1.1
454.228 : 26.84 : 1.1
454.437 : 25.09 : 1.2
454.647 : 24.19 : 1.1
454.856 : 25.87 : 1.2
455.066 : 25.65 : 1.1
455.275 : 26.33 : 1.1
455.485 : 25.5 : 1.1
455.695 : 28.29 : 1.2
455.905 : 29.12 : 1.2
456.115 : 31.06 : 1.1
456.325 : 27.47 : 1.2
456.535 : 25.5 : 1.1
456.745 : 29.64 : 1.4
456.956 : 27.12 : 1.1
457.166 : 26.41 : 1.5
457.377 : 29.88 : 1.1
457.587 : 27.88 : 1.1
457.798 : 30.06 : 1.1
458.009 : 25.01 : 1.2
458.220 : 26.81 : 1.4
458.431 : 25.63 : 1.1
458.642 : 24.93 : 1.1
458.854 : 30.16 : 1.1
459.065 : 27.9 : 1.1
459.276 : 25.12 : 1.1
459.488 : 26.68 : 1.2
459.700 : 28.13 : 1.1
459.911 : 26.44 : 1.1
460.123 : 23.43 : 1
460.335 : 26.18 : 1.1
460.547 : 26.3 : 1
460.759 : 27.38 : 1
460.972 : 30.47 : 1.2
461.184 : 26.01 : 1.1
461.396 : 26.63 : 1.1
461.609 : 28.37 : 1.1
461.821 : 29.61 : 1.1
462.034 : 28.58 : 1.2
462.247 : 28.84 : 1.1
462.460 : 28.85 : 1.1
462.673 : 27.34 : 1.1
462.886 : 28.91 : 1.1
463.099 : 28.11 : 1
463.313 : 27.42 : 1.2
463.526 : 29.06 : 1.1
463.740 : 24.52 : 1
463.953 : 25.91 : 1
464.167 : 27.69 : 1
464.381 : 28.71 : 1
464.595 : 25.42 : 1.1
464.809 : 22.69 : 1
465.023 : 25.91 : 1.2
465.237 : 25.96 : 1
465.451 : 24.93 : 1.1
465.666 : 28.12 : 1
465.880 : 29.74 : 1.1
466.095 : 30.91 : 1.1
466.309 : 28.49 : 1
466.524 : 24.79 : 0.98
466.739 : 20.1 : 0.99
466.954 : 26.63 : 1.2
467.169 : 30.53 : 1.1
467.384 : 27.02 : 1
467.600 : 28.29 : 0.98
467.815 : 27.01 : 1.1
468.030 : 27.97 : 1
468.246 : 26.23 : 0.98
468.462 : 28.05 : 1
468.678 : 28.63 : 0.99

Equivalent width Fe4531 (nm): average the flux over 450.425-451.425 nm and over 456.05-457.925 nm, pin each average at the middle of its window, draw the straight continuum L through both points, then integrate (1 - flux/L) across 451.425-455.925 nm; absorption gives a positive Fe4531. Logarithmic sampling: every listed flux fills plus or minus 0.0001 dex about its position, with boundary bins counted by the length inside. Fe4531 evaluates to 0.50 nm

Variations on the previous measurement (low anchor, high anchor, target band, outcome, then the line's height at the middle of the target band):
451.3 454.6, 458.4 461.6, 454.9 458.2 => -0.23 nm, 25.8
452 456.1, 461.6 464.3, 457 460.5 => -0.03 nm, 26.7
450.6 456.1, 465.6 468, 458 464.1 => -0.12 nm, 26.7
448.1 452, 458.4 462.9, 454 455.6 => 0.06 nm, 26.9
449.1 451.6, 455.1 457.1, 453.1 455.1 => 0.18 nm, 27.5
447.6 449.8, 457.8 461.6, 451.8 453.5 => 0.16 nm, 26.1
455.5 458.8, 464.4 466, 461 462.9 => -0.10 nm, 26.8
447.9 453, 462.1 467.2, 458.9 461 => -0.01 nm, 26.7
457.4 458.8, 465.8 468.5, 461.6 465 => -0.03 nm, 27.2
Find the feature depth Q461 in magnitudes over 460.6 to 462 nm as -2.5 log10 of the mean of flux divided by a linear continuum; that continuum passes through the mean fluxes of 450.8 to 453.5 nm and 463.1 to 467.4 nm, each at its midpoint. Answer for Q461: -0.073 mag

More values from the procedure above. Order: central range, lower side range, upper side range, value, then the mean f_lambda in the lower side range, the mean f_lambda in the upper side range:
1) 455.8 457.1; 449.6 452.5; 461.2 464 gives -0.02 mag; 27.5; 27.8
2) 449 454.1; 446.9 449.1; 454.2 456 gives 0.00 mag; 25.4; 26.3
